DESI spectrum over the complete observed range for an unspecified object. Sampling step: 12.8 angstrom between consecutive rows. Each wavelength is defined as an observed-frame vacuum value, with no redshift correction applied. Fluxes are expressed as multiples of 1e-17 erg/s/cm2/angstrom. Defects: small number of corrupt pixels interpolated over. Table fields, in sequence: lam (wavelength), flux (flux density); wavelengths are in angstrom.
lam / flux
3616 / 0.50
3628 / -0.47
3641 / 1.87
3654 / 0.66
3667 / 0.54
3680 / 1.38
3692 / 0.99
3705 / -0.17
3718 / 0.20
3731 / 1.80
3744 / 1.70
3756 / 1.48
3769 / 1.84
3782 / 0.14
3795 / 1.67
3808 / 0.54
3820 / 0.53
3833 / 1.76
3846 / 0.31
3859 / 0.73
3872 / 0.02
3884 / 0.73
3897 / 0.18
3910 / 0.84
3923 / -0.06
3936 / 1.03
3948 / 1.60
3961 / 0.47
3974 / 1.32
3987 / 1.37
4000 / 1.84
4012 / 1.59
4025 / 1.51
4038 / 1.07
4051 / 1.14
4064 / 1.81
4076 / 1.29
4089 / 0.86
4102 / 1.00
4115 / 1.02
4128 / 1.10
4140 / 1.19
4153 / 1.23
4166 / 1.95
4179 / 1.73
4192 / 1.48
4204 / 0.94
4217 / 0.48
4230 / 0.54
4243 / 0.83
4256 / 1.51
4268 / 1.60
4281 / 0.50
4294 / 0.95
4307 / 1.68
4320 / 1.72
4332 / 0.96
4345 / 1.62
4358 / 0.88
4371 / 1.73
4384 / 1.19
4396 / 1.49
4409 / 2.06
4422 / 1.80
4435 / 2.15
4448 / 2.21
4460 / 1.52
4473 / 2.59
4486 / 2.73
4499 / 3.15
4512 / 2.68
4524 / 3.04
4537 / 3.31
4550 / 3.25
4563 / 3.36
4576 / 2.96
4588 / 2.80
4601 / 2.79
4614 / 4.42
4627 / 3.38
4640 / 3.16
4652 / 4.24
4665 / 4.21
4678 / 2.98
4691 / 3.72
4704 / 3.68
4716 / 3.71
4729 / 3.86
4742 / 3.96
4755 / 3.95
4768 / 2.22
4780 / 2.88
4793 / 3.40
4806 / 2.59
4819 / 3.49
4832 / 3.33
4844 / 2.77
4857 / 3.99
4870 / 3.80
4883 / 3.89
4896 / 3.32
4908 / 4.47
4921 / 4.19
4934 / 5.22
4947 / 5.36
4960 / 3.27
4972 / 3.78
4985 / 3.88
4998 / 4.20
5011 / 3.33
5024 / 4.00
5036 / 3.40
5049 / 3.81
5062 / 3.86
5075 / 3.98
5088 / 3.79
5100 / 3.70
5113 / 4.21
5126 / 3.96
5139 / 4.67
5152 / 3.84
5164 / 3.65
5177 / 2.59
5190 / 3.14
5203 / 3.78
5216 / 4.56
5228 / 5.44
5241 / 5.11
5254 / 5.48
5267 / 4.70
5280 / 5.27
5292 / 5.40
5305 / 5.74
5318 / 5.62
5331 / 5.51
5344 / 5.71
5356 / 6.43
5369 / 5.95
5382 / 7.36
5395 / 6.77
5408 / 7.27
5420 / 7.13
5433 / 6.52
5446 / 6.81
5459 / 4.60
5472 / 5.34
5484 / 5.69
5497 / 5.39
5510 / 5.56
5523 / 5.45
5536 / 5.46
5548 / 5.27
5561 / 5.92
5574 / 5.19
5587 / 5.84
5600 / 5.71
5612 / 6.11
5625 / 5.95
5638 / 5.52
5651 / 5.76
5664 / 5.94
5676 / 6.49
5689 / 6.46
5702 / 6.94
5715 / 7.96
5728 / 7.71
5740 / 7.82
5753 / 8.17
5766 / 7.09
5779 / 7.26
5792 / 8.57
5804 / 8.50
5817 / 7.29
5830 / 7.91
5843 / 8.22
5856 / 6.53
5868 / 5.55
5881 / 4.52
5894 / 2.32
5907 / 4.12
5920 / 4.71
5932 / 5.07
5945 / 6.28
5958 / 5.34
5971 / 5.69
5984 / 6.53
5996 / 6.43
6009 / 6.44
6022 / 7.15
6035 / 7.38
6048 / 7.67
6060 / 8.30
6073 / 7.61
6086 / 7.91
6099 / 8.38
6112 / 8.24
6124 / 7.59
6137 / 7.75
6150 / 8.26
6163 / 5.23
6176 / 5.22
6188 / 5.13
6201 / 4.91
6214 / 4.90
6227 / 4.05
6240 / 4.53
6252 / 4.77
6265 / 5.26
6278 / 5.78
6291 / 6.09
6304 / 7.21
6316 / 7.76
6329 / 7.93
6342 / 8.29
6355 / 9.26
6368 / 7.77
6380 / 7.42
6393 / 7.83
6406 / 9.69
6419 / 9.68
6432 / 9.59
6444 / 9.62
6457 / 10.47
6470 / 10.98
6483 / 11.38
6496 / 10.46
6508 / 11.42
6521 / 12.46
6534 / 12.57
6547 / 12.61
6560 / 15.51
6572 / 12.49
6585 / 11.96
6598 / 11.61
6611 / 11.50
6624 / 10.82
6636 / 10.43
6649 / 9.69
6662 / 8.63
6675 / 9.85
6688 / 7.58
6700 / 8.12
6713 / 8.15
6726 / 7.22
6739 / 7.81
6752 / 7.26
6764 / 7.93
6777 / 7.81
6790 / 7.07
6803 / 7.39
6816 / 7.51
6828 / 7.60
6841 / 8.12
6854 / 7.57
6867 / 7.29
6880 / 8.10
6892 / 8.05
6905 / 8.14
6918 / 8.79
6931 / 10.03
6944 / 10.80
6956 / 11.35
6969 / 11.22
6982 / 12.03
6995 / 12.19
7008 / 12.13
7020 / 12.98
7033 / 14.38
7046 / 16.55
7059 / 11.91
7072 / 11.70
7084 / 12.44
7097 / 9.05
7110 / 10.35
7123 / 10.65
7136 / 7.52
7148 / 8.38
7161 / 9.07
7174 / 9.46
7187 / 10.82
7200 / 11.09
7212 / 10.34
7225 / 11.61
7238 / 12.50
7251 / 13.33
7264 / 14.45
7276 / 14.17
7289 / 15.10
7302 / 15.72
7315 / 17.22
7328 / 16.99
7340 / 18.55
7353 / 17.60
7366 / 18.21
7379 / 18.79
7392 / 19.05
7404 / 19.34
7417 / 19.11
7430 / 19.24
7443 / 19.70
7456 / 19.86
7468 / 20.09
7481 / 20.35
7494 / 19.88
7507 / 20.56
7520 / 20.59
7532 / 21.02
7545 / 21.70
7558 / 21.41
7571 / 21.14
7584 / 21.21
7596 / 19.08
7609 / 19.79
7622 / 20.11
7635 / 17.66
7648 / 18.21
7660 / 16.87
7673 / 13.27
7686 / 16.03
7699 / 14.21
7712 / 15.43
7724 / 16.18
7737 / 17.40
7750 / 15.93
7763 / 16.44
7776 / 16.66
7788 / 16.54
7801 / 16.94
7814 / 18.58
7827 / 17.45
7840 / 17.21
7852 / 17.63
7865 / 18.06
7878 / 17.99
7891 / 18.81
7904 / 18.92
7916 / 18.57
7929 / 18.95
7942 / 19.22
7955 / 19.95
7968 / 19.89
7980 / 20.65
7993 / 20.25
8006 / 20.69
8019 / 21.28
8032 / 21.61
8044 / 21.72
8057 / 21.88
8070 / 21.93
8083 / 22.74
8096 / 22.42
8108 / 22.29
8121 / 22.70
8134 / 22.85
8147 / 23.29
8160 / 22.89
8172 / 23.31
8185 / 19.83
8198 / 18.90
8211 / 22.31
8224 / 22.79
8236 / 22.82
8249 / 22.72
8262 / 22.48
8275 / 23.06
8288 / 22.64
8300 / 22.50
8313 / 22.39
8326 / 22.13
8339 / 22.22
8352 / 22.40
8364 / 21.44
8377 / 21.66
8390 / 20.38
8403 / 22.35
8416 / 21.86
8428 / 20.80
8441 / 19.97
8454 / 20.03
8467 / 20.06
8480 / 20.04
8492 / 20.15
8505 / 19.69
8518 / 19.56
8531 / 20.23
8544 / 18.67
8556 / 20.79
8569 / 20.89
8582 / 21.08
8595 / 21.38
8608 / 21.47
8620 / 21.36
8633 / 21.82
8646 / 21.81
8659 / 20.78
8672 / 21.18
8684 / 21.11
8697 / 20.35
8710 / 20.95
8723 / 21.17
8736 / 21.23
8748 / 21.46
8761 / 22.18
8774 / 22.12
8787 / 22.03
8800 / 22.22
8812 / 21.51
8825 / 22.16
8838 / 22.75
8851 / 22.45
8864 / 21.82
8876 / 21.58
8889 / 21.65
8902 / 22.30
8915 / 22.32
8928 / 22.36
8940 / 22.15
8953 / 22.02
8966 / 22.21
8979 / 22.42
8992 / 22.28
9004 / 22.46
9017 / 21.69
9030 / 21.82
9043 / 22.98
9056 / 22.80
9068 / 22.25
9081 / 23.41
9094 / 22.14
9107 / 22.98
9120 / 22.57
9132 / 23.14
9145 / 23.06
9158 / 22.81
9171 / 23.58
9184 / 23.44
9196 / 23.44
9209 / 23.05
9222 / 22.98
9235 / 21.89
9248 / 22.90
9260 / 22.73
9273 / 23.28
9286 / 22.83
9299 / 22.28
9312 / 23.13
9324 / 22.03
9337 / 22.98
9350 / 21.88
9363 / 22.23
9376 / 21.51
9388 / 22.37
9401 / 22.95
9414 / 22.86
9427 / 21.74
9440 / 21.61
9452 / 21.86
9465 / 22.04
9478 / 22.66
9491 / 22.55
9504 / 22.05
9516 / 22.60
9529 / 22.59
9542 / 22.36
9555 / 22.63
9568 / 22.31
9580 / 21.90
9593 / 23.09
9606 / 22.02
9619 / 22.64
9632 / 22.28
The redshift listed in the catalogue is 0.000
